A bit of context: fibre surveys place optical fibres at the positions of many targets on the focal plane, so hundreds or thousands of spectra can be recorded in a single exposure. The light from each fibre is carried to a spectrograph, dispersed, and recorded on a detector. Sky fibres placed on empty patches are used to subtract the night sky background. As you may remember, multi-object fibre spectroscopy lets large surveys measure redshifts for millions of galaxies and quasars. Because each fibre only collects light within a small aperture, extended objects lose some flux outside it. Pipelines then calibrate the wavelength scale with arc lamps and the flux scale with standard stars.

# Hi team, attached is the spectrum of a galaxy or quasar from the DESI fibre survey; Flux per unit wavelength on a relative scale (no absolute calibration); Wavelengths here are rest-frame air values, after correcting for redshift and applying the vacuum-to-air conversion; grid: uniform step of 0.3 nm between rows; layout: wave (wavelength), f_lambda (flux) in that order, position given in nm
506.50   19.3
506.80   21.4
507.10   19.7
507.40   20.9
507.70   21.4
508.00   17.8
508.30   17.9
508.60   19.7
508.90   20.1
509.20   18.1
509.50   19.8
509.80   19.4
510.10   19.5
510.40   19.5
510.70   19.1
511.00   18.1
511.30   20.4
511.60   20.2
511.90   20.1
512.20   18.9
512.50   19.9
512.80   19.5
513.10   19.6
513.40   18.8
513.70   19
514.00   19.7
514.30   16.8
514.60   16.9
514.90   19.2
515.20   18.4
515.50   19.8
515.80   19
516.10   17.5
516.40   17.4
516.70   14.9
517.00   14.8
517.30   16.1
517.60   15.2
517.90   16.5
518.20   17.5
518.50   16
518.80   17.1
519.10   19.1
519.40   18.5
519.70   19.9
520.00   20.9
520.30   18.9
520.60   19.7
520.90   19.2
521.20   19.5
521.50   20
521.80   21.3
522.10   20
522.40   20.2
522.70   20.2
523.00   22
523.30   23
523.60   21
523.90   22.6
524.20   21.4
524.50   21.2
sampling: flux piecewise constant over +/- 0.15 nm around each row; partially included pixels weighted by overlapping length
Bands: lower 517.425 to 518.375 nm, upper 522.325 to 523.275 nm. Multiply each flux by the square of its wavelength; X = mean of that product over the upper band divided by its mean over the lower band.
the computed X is 1.31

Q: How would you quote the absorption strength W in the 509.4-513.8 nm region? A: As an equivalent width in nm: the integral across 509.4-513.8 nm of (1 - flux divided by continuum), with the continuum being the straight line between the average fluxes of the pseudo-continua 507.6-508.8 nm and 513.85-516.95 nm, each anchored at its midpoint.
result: -0.22 nm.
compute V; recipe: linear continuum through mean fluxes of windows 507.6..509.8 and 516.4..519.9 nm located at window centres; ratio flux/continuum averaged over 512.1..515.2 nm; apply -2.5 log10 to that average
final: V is -0.05 mag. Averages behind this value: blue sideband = 19.2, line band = 18.8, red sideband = 17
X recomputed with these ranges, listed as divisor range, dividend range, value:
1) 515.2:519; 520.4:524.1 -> 1.25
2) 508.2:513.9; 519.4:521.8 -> 1.06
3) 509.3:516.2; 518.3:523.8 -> 1.07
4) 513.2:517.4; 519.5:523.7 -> 1.18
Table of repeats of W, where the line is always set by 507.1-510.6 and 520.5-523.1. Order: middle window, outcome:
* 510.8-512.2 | 0.002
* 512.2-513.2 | 0.007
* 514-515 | 0.097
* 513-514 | 0.027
